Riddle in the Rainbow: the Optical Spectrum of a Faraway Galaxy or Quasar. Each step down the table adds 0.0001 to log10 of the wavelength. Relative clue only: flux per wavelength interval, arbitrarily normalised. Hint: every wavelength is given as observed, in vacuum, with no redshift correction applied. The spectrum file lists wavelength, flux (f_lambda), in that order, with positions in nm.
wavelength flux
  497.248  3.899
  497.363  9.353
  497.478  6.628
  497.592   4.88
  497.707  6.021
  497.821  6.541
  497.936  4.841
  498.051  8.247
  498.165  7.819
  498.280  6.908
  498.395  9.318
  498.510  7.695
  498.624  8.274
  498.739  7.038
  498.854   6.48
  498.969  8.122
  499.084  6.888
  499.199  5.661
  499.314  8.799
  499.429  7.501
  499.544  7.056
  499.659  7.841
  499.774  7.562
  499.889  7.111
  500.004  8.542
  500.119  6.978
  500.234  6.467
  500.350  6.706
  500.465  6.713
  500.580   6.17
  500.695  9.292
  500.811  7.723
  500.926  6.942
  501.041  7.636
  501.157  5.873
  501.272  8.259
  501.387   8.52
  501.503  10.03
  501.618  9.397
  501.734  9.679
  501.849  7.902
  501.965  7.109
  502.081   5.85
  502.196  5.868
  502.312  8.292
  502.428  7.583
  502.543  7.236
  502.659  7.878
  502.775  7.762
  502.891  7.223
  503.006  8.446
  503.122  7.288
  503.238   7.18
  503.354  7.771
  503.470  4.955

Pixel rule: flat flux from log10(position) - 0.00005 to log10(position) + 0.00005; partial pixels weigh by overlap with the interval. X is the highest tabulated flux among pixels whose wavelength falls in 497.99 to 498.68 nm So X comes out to 9.318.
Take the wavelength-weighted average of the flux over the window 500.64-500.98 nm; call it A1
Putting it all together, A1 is 7.98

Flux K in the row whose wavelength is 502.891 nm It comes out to 7.223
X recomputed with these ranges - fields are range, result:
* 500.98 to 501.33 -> 8.259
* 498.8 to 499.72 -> 8.799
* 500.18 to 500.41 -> 6.706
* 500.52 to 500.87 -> 9.292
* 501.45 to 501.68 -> 10.03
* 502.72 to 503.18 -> 8.446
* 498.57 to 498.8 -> 8.274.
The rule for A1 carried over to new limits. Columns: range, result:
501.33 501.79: 9.4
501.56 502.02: 8.53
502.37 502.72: 7.57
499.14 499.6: 7.25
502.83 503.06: 7.84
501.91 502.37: 6.77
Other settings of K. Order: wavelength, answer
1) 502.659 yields 7.878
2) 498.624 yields 8.274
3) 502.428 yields 7.583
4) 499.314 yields 8.799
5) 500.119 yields 6.978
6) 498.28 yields 6.908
